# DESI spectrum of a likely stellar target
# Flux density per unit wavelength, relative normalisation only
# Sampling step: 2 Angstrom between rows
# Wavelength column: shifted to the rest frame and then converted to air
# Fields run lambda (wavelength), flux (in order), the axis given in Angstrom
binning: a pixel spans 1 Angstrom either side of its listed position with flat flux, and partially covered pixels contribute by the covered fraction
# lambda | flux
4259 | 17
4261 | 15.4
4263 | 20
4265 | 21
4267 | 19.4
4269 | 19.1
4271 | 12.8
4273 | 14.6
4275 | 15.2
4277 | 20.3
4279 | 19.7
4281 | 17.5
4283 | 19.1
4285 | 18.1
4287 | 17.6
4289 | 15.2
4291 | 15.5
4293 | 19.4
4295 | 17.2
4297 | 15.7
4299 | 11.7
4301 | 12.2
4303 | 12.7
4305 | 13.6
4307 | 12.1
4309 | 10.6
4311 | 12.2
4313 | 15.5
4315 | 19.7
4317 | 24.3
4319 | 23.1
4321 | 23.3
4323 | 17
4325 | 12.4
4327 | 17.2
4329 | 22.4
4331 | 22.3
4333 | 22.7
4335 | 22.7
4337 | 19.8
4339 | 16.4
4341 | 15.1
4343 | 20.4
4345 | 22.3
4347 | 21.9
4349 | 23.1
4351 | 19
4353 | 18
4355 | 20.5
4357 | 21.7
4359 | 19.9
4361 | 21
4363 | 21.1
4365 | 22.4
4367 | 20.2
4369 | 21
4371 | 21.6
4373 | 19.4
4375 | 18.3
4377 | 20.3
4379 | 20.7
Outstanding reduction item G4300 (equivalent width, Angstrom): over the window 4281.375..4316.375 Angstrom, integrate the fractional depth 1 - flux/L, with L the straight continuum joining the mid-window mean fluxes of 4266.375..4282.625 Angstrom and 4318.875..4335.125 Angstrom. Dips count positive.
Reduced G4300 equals 6.1 Angstrom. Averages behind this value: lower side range 17.3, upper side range 20.1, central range 15.3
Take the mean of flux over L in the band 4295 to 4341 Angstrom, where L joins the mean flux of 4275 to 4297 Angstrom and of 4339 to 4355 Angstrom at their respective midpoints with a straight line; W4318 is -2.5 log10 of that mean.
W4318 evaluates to 0.10 mag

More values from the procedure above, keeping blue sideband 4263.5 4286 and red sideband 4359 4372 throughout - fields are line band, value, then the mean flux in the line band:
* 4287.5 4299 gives 0.15 mag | 16.2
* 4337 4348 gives 0.06 mag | 19.3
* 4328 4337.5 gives -0.11 mag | 22.1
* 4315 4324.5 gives -0.09 mag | 21.2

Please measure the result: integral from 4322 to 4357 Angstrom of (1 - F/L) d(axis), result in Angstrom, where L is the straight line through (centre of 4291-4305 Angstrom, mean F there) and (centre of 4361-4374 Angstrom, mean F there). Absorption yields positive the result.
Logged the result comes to -2.3 Angstrom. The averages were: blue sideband 14.8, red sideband 21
